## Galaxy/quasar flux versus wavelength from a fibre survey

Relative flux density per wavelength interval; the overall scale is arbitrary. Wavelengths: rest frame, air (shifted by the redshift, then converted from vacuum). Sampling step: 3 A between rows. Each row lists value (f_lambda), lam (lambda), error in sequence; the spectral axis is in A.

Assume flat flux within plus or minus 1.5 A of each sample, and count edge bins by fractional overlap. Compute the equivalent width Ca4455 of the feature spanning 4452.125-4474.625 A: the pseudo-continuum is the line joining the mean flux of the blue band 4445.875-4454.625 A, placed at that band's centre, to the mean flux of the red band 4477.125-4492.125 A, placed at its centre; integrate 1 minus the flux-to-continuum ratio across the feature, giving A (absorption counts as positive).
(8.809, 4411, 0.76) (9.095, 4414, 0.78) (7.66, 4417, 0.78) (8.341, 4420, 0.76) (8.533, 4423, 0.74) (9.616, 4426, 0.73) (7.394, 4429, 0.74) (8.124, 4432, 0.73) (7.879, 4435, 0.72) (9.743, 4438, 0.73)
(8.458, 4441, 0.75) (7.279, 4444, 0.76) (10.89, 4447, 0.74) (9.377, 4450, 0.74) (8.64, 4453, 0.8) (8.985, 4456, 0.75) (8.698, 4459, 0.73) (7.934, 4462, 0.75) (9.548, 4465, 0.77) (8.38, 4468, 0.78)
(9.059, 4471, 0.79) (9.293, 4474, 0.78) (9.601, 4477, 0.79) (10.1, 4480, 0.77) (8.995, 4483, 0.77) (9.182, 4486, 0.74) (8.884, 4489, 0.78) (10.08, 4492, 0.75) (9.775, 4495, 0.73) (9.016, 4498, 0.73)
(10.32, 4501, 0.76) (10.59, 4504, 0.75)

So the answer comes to 1.7 A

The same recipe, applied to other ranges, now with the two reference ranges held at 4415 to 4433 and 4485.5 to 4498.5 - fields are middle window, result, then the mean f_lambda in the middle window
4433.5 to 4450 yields -0.6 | 8.9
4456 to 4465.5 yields 0.2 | 8.68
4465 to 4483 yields -0.3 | 9.28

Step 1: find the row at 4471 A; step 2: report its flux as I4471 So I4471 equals 9.059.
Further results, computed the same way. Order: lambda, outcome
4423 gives 8.533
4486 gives 9.182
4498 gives 9.016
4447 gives 10.89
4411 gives 8.809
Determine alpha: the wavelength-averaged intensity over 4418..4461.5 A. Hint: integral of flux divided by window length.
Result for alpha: 8.68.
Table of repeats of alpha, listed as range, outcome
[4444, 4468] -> 8.99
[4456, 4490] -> 9.06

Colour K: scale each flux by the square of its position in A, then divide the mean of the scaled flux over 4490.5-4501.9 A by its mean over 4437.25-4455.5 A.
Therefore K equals 1.11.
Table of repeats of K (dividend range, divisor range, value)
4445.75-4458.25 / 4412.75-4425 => 1.13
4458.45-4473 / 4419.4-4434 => 1.06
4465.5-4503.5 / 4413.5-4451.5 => 1.12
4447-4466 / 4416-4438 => 1.09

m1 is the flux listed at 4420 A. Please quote 8.341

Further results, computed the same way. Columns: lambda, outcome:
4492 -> 10.08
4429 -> 7.394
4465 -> 9.548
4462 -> 7.934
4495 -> 9.775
